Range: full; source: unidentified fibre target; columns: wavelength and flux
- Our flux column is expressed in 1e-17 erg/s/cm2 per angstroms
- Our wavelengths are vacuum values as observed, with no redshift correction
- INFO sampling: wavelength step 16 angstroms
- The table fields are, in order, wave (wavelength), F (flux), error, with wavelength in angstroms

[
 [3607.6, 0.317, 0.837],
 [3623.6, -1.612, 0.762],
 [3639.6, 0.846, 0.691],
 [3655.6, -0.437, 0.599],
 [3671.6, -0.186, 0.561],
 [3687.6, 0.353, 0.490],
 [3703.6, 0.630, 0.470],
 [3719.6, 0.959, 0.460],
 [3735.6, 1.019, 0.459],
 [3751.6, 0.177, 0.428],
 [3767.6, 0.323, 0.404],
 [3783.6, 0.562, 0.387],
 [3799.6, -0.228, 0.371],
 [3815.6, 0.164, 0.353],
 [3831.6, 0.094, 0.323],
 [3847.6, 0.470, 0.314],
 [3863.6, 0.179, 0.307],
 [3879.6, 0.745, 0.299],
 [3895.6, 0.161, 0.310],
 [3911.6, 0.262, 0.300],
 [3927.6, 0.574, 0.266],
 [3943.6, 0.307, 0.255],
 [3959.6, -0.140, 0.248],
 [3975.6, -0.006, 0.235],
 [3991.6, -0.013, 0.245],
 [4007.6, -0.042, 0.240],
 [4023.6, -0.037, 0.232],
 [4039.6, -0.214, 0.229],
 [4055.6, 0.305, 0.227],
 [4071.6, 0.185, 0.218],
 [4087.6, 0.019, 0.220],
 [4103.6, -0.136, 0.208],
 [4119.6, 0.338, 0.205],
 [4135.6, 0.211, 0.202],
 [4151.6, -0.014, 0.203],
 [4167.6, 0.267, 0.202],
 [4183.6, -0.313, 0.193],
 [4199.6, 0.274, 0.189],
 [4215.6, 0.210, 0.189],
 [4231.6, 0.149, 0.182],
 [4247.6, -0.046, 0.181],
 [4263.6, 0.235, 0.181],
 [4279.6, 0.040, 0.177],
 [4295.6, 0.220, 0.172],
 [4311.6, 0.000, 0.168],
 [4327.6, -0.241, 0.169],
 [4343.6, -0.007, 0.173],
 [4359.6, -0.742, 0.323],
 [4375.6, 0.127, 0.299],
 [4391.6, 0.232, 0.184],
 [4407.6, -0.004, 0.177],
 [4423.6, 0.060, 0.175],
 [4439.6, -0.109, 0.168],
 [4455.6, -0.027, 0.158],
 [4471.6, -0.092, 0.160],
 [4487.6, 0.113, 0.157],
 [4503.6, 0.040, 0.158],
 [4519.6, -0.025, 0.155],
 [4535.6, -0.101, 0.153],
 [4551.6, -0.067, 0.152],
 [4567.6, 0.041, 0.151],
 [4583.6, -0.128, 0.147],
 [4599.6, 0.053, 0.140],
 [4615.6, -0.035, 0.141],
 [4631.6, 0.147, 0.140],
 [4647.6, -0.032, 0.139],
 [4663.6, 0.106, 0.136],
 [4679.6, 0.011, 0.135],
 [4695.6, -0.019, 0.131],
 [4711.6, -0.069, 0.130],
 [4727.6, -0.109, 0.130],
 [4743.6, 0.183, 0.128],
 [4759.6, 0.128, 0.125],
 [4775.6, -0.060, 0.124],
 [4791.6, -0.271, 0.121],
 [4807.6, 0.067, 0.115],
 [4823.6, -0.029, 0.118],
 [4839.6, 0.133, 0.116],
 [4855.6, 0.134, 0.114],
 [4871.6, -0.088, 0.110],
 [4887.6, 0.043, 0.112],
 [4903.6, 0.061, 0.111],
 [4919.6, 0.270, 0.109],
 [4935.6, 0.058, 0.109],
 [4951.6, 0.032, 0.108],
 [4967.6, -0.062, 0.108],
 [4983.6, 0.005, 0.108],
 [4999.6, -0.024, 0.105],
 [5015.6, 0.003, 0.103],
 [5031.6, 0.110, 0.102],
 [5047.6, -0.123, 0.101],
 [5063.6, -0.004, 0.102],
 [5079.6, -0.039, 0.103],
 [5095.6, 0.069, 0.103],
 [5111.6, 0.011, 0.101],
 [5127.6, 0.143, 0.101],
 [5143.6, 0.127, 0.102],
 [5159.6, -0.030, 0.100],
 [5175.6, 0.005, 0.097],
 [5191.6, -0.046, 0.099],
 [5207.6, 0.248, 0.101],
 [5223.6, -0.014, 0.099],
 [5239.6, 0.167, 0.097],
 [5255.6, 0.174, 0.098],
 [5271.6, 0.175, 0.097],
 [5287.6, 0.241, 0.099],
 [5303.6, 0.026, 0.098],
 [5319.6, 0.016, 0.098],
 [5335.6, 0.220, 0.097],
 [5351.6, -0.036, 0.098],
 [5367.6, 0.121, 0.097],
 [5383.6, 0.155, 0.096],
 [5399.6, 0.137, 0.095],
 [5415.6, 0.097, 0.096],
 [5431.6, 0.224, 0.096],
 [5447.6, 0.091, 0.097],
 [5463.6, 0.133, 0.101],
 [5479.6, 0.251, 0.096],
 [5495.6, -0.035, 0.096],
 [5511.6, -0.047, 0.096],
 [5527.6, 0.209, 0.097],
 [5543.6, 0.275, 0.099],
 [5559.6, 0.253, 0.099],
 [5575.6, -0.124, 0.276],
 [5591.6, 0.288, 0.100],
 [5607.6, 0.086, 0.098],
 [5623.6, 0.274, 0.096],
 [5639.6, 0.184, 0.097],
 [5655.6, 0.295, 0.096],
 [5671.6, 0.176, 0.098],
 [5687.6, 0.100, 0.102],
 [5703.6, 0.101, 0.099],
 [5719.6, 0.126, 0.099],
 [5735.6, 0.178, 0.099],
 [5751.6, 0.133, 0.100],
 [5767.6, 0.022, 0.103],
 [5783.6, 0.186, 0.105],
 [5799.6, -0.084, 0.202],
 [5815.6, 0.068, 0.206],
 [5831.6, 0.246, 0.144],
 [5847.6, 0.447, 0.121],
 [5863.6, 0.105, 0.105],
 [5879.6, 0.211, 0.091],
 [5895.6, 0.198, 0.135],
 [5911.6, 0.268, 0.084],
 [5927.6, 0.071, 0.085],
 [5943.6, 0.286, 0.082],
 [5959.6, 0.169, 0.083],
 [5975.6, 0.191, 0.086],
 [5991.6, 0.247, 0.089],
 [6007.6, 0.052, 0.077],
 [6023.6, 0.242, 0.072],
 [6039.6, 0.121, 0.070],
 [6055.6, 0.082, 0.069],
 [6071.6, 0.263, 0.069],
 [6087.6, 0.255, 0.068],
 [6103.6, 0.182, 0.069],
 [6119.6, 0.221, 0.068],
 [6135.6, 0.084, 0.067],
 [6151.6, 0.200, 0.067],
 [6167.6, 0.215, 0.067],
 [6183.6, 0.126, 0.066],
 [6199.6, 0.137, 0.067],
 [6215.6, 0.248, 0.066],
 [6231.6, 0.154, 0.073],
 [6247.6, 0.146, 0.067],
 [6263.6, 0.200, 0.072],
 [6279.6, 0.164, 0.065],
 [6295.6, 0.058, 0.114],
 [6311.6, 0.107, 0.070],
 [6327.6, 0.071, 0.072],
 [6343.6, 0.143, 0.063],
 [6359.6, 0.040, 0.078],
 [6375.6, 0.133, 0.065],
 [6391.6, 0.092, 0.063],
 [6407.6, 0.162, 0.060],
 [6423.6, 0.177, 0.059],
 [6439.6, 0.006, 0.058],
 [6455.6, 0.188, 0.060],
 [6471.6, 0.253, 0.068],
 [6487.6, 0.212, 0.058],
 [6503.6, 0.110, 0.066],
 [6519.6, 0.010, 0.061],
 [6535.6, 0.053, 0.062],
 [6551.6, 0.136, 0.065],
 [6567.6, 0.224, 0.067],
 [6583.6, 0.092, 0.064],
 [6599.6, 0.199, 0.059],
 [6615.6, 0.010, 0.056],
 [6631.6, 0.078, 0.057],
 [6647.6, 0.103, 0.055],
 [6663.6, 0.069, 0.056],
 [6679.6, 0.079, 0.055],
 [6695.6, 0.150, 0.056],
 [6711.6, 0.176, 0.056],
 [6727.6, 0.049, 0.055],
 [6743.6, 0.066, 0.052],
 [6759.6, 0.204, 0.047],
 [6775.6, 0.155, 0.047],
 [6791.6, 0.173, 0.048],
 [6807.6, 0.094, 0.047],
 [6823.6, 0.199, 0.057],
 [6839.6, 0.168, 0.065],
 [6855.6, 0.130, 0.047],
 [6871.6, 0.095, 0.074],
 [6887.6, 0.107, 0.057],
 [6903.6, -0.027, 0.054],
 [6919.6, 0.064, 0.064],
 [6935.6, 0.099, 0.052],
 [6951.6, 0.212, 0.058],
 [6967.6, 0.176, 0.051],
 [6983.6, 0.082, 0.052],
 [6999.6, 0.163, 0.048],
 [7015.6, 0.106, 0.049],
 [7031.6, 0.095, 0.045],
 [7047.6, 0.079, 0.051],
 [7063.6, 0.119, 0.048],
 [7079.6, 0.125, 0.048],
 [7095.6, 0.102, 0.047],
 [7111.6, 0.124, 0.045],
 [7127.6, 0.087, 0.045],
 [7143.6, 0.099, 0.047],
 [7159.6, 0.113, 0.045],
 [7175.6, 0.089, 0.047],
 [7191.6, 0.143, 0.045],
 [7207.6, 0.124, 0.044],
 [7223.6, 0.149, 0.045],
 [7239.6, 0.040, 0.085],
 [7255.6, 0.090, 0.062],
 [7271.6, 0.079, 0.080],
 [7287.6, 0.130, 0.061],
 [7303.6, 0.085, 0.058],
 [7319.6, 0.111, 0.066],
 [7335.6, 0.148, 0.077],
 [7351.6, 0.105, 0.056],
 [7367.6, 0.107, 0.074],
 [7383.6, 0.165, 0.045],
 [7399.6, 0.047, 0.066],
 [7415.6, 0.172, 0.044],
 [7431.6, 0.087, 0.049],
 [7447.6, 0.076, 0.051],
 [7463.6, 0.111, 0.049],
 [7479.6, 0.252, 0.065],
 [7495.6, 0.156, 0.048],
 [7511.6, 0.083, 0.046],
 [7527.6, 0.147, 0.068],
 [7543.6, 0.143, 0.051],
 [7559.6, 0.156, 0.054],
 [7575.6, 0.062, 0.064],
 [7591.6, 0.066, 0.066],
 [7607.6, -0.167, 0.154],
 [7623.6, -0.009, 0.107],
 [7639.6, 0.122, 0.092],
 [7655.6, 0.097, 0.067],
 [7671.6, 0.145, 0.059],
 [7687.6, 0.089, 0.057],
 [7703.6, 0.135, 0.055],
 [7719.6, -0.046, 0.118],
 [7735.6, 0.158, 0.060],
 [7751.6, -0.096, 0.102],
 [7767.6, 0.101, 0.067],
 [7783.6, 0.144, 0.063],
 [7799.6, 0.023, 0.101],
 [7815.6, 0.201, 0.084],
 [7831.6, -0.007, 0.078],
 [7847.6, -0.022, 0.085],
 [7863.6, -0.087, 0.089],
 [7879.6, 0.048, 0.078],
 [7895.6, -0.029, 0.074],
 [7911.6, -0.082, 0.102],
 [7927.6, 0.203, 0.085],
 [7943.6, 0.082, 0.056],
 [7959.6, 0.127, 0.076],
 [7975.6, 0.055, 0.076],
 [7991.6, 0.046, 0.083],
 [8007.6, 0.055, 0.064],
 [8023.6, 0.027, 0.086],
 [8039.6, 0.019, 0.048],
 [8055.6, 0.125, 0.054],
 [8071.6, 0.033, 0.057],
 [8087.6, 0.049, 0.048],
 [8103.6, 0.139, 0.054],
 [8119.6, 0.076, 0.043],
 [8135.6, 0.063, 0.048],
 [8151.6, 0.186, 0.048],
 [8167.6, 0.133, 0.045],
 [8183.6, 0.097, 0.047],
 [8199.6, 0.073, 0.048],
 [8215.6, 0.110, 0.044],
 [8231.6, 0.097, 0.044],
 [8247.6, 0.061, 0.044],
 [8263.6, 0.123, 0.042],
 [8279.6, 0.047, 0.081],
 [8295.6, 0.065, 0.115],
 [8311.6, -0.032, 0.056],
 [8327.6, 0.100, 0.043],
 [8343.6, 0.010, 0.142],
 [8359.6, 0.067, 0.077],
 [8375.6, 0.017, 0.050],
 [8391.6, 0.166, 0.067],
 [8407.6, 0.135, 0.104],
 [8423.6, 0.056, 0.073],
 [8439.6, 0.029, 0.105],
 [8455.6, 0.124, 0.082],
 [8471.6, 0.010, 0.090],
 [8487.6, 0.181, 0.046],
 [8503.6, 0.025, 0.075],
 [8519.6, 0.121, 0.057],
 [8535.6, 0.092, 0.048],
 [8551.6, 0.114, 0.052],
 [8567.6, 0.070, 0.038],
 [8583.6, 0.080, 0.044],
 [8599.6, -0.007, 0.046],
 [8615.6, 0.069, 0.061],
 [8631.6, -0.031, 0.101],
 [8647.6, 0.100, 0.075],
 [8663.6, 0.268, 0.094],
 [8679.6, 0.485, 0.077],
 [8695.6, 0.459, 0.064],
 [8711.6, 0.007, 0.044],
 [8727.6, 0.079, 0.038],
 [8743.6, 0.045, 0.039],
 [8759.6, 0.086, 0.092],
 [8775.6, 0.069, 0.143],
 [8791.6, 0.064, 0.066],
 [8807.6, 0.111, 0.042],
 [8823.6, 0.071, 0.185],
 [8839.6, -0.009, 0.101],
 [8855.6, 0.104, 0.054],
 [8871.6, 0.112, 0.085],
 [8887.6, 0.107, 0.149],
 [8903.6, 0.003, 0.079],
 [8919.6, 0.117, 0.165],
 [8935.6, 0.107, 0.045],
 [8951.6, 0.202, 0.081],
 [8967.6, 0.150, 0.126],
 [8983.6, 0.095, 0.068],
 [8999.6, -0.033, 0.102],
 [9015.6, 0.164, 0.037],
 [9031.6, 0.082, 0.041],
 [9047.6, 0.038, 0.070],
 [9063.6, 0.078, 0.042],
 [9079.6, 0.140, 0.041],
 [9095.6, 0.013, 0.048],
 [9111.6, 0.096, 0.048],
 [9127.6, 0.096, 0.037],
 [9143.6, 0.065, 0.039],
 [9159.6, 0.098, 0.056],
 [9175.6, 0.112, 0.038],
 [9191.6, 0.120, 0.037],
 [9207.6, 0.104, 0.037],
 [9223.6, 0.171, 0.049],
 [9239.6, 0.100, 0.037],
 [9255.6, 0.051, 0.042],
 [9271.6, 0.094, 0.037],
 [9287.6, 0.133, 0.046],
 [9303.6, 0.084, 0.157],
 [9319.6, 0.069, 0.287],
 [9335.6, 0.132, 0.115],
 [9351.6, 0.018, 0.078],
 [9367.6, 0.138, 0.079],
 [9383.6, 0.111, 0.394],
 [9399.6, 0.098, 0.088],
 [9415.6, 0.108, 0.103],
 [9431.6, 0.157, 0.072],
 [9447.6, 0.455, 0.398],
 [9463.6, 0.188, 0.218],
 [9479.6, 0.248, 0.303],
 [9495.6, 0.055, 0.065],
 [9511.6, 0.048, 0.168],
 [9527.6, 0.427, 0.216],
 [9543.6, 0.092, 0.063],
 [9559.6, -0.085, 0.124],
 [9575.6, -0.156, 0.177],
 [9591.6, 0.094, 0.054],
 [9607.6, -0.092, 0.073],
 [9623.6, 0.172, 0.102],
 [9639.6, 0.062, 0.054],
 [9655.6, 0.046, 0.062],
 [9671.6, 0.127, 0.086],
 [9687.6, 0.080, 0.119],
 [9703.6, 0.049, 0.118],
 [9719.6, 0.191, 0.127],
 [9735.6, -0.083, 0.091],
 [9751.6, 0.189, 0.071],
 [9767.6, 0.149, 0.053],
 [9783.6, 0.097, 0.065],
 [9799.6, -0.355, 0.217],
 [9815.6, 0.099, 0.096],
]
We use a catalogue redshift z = 1.33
